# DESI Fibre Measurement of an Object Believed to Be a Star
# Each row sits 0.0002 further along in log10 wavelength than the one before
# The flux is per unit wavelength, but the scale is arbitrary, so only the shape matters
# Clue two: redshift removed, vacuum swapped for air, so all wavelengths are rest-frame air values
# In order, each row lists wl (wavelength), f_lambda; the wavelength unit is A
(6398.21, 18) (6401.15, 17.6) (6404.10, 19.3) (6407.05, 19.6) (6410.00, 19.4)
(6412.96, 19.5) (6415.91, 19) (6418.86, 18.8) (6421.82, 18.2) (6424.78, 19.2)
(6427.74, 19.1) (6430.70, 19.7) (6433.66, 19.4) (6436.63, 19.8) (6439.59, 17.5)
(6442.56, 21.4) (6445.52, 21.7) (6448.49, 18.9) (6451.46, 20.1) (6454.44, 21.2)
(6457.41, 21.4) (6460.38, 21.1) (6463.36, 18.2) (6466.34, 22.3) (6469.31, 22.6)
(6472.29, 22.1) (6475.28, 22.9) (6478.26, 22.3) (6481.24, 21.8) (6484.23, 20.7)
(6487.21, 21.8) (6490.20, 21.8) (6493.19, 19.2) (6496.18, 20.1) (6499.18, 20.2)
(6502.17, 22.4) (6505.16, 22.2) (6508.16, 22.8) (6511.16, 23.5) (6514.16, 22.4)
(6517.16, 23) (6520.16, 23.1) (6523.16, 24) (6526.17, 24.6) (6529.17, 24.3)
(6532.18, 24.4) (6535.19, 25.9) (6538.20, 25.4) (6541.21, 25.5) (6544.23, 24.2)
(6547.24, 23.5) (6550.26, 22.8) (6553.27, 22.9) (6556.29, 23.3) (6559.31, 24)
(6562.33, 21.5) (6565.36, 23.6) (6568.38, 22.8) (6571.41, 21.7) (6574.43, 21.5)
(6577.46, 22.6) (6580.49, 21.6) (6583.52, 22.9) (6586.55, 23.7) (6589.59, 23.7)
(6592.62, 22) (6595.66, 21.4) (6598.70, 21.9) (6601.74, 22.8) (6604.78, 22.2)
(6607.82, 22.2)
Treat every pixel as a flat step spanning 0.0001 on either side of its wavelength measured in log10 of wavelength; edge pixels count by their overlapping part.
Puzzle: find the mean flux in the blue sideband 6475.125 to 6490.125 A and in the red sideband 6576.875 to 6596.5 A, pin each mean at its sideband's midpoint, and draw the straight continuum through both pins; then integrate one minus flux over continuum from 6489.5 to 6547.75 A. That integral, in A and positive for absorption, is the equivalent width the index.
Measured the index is -2.77 A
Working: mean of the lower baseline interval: 21.8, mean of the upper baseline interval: 22.6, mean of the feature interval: 23.1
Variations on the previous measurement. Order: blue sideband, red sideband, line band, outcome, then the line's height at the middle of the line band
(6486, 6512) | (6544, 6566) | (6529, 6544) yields -1.65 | 22.6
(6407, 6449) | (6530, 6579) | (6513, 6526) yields -0.54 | 22.4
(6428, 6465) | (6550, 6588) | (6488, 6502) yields 0.31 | 21.1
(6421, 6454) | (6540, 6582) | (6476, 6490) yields -0.60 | 20.8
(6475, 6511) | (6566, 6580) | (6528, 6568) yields -3.48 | 22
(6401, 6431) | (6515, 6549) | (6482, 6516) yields 1.86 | 22.8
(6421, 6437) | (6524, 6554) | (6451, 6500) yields 0.42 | 21.4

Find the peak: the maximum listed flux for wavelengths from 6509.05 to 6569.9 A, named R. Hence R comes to 25.9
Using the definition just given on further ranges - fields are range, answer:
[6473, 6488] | 22.9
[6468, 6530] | 24.6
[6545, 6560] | 24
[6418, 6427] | 19.2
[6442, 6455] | 21.7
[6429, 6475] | 22.6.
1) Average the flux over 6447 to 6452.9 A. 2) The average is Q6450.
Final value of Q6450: 19.5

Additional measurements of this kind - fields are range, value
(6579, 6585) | 22.3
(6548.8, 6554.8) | 22.9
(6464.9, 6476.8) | 22.5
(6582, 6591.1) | 23.4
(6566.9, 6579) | 22.1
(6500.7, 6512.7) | 22.7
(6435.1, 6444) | 19.5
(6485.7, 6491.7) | 21.8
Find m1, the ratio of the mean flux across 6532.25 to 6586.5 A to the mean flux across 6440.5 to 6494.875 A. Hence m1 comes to 1.10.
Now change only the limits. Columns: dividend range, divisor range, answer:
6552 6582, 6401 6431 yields 1.18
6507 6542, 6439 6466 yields 1.18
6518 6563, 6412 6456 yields 1.23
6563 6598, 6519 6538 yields 0.92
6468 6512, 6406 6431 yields 1.14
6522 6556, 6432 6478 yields 1.17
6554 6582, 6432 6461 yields 1.11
